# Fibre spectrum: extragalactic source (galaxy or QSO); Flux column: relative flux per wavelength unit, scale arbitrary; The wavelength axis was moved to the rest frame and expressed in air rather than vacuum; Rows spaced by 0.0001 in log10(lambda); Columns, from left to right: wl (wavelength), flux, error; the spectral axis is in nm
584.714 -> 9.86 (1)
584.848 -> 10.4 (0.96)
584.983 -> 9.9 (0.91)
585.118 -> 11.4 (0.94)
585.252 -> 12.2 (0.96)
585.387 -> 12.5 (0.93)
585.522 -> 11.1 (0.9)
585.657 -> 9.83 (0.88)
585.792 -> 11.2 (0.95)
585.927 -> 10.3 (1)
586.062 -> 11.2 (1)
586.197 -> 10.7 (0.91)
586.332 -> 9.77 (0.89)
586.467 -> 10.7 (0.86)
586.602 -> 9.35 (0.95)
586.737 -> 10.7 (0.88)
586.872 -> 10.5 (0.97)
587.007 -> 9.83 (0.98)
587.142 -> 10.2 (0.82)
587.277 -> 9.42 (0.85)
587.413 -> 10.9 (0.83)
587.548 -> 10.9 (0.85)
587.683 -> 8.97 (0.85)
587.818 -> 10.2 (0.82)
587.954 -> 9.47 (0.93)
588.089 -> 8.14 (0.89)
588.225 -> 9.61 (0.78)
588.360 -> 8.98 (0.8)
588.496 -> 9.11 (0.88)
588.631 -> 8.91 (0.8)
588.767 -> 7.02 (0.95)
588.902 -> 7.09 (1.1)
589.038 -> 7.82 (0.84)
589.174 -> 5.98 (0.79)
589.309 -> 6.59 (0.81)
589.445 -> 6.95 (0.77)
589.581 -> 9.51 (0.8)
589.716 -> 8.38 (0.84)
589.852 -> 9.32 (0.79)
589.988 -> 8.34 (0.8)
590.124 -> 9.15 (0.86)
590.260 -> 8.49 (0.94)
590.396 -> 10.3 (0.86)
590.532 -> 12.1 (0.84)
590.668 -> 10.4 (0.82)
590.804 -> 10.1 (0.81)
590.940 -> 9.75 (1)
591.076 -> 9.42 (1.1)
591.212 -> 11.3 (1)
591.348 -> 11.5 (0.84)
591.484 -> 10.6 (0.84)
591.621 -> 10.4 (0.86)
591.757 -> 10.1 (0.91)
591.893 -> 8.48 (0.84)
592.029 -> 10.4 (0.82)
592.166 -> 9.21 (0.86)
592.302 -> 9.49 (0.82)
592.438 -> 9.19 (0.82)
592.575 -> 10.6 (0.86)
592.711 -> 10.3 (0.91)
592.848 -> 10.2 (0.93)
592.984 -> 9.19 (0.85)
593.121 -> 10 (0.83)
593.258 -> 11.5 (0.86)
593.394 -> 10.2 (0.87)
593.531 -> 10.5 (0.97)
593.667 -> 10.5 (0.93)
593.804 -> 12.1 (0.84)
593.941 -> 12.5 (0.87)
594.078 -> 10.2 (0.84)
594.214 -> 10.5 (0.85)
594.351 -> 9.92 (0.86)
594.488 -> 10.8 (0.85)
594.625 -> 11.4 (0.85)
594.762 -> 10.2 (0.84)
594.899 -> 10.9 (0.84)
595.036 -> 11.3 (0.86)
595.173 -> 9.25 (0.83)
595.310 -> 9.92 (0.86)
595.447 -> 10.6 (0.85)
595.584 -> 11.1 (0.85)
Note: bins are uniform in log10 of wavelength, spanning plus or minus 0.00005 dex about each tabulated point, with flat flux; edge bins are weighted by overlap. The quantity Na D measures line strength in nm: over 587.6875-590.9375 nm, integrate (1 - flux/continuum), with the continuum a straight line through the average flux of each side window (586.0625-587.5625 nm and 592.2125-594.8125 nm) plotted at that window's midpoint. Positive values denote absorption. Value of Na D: 0.49 nm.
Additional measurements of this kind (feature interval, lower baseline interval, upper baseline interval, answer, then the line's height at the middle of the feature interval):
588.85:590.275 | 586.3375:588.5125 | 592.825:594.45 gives 0.30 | 10.1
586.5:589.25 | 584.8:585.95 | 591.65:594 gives 0.41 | 10.8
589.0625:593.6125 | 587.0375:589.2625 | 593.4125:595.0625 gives 0.15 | 9.94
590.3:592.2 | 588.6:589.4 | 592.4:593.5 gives -0.31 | 8.87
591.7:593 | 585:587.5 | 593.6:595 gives 0.13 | 10.8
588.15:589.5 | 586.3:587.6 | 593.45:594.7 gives 0.34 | 10.4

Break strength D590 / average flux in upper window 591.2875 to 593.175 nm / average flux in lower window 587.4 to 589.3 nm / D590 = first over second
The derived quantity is 1.15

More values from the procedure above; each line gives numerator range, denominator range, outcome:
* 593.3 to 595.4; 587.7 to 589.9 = 1.28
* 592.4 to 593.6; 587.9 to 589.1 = 1.21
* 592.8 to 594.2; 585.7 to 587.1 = 1.03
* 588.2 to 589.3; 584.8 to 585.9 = 0.72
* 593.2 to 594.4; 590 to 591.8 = 1.07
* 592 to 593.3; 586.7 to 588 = 0.99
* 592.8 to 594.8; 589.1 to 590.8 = 1.21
